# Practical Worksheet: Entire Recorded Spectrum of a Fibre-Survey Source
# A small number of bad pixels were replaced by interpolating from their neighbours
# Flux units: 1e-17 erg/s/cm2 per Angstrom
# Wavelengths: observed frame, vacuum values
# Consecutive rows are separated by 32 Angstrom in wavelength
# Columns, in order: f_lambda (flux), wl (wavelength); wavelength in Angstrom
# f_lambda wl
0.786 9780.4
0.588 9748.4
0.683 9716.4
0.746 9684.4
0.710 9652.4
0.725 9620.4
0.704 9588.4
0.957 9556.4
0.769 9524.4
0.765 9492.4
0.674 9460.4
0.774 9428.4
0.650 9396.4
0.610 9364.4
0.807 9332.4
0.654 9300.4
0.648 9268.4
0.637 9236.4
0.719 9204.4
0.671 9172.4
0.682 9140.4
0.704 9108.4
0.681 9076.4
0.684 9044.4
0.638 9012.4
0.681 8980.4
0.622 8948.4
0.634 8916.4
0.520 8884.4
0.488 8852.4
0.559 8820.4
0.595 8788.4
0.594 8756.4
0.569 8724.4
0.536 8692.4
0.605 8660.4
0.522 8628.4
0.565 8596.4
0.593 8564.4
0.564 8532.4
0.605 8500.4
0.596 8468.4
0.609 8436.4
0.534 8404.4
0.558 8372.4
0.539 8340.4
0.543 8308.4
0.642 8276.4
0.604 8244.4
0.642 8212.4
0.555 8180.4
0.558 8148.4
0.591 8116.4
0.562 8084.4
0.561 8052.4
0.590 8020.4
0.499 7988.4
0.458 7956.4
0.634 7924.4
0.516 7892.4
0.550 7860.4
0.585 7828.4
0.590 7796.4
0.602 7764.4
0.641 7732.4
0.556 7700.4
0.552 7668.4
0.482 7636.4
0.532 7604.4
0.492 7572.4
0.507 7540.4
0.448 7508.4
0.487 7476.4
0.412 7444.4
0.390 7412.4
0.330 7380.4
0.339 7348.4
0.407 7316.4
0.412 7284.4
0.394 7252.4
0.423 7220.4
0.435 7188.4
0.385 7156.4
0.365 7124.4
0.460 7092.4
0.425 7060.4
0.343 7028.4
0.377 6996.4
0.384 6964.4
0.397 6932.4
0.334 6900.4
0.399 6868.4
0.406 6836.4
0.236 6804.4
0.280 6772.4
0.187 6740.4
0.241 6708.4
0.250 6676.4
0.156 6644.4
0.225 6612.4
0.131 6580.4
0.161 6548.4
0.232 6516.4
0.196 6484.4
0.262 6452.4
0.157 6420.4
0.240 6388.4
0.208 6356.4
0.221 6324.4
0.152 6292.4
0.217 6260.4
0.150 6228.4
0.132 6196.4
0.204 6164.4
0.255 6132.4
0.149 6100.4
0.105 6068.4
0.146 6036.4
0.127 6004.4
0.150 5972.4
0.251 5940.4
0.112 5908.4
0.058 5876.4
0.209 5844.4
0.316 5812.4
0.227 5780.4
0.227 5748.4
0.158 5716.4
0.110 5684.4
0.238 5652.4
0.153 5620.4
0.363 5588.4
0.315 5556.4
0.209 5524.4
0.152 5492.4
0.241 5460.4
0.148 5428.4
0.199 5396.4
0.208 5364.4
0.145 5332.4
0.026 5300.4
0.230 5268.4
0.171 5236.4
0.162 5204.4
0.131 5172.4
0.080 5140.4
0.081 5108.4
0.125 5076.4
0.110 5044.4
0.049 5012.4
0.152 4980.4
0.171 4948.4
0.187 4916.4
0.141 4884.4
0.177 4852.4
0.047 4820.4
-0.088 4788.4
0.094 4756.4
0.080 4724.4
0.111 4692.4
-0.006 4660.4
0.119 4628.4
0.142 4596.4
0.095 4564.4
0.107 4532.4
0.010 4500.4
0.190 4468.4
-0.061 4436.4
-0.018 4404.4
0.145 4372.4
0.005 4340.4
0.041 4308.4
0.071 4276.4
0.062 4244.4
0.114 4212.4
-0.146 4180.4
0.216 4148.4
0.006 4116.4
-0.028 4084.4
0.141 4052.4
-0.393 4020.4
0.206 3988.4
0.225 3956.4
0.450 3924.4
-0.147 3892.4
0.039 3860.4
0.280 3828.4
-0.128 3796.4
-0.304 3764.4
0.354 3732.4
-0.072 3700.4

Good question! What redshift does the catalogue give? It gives 0.710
